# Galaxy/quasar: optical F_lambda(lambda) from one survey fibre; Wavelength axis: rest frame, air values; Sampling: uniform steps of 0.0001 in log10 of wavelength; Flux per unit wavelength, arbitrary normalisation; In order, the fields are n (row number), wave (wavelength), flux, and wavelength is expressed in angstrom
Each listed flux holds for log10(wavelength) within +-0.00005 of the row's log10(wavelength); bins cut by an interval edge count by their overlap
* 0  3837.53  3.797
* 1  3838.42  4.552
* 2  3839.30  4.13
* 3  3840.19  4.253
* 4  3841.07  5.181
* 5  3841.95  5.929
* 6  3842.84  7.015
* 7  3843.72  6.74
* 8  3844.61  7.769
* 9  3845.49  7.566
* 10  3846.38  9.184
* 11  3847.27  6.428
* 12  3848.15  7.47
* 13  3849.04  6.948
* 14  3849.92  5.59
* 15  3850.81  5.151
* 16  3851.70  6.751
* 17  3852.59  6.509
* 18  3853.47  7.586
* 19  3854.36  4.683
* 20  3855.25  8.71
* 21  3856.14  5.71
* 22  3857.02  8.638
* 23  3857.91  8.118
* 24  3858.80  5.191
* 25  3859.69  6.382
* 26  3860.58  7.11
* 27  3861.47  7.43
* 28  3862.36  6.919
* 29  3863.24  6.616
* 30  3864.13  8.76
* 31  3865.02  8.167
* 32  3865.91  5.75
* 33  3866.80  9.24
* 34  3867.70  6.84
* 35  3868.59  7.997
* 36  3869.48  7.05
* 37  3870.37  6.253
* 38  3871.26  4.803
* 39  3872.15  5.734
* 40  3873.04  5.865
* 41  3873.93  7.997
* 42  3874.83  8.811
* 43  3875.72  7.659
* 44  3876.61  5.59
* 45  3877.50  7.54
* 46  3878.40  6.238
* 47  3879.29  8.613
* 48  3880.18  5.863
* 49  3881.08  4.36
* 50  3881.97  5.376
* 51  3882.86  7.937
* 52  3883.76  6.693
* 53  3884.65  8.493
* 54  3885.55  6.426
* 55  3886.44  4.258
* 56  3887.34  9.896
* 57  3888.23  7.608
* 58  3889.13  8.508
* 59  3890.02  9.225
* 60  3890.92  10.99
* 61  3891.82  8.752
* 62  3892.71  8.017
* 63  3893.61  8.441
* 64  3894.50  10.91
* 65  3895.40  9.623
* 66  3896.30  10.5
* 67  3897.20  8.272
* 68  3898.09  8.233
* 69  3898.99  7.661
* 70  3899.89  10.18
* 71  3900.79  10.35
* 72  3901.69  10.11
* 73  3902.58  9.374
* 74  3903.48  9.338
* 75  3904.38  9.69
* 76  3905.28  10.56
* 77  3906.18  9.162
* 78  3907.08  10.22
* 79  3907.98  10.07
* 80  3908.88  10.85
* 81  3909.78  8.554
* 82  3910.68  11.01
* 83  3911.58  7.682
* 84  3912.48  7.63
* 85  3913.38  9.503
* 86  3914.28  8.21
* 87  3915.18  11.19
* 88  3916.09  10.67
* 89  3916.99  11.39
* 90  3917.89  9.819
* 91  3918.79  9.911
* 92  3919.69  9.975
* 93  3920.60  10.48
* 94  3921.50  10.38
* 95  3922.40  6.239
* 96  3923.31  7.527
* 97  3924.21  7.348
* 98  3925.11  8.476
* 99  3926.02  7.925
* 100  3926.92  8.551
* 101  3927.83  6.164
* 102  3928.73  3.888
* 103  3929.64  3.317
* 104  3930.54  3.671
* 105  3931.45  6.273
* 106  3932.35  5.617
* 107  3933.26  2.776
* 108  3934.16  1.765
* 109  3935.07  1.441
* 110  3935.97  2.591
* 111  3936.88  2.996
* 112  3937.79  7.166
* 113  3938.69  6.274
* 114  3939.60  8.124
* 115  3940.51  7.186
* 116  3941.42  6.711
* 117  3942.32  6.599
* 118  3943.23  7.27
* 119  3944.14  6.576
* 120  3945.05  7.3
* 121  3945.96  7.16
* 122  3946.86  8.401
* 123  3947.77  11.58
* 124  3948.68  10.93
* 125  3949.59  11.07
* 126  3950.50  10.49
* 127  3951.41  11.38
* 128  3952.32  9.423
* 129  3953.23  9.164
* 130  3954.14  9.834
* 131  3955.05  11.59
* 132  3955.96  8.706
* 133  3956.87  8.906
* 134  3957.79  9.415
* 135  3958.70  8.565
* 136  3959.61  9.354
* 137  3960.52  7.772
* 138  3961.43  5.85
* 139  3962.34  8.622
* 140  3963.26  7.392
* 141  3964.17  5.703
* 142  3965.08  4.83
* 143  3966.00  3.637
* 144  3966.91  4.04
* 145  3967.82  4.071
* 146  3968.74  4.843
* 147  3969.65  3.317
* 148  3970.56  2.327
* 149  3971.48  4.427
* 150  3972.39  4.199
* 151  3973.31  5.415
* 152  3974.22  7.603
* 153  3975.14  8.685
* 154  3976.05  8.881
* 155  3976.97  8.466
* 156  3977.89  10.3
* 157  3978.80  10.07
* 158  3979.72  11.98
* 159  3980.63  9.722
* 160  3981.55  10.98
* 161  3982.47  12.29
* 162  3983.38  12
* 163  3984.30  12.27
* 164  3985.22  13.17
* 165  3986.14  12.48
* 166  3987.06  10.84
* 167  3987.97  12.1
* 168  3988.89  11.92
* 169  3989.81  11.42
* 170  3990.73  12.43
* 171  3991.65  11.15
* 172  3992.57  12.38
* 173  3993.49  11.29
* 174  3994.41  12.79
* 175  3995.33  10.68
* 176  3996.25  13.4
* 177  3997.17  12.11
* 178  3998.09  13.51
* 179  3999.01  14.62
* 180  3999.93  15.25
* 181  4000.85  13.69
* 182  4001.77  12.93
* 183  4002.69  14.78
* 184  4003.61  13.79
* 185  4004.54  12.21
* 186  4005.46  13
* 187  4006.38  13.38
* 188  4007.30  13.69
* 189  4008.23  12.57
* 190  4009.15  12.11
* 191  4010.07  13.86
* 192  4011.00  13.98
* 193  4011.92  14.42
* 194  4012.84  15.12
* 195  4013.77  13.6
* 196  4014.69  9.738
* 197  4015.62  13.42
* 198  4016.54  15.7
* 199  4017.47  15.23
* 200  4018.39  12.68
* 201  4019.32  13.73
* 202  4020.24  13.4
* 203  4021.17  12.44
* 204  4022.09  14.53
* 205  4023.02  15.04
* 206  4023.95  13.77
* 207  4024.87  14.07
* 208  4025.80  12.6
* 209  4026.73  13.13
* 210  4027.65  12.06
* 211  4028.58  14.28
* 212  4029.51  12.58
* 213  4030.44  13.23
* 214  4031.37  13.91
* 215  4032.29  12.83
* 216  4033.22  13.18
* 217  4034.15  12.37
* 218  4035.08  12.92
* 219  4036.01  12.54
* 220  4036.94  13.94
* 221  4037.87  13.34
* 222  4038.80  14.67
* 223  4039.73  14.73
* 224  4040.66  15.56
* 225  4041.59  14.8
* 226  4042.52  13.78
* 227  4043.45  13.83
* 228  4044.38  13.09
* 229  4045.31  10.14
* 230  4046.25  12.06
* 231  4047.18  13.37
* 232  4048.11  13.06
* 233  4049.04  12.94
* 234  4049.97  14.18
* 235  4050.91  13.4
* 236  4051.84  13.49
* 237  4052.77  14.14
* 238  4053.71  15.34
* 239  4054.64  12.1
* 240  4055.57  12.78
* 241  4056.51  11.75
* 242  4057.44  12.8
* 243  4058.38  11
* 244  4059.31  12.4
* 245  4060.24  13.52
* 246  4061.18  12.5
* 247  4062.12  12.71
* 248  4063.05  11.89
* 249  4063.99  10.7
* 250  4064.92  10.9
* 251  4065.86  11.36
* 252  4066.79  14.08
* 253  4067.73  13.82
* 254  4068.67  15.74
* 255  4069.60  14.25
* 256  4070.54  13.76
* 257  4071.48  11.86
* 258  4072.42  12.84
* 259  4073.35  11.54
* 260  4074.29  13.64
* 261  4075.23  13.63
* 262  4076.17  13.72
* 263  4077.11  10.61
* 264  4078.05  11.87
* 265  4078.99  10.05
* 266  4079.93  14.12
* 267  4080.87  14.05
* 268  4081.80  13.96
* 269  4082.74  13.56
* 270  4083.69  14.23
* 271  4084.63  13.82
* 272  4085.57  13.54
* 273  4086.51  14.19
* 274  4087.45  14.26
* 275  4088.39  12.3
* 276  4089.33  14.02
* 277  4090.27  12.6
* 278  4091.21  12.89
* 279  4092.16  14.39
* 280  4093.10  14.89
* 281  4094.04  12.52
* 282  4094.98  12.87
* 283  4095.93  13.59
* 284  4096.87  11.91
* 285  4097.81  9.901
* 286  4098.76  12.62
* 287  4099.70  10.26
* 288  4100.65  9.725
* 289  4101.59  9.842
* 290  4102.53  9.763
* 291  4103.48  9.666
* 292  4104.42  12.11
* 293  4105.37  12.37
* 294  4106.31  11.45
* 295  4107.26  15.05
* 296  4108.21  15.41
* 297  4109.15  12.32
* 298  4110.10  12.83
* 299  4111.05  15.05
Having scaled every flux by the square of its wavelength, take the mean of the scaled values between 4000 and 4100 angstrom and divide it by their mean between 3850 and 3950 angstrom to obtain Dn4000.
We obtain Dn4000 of 1.9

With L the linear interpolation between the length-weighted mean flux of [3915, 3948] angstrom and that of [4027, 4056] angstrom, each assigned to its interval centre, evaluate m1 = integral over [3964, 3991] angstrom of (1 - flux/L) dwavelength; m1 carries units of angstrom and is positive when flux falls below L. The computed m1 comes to 3.6 angstrom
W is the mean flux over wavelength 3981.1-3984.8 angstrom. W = 11.9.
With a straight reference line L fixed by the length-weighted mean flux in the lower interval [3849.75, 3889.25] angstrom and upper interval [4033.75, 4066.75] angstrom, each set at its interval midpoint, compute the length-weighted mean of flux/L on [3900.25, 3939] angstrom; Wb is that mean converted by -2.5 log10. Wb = 0.09 mag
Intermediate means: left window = 6.92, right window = 13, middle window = 7.82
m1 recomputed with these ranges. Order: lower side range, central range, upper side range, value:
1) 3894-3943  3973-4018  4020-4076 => -4.5 angstrom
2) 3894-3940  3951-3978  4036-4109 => 6.5 angstrom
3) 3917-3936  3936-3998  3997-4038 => 5.6 angstrom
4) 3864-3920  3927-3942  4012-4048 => 7.7 angstrom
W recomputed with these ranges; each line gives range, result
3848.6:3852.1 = 6.1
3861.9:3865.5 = 7.61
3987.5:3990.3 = 11.8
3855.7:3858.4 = 7.47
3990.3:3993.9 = 11.8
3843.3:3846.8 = 7.8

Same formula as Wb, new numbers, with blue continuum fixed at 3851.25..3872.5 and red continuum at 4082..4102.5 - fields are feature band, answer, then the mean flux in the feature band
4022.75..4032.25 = -0.21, 13.4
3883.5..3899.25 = -0.11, 8.51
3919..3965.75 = 0.21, 7.38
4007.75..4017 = -0.25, 13.4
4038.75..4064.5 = -0.12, 13.1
